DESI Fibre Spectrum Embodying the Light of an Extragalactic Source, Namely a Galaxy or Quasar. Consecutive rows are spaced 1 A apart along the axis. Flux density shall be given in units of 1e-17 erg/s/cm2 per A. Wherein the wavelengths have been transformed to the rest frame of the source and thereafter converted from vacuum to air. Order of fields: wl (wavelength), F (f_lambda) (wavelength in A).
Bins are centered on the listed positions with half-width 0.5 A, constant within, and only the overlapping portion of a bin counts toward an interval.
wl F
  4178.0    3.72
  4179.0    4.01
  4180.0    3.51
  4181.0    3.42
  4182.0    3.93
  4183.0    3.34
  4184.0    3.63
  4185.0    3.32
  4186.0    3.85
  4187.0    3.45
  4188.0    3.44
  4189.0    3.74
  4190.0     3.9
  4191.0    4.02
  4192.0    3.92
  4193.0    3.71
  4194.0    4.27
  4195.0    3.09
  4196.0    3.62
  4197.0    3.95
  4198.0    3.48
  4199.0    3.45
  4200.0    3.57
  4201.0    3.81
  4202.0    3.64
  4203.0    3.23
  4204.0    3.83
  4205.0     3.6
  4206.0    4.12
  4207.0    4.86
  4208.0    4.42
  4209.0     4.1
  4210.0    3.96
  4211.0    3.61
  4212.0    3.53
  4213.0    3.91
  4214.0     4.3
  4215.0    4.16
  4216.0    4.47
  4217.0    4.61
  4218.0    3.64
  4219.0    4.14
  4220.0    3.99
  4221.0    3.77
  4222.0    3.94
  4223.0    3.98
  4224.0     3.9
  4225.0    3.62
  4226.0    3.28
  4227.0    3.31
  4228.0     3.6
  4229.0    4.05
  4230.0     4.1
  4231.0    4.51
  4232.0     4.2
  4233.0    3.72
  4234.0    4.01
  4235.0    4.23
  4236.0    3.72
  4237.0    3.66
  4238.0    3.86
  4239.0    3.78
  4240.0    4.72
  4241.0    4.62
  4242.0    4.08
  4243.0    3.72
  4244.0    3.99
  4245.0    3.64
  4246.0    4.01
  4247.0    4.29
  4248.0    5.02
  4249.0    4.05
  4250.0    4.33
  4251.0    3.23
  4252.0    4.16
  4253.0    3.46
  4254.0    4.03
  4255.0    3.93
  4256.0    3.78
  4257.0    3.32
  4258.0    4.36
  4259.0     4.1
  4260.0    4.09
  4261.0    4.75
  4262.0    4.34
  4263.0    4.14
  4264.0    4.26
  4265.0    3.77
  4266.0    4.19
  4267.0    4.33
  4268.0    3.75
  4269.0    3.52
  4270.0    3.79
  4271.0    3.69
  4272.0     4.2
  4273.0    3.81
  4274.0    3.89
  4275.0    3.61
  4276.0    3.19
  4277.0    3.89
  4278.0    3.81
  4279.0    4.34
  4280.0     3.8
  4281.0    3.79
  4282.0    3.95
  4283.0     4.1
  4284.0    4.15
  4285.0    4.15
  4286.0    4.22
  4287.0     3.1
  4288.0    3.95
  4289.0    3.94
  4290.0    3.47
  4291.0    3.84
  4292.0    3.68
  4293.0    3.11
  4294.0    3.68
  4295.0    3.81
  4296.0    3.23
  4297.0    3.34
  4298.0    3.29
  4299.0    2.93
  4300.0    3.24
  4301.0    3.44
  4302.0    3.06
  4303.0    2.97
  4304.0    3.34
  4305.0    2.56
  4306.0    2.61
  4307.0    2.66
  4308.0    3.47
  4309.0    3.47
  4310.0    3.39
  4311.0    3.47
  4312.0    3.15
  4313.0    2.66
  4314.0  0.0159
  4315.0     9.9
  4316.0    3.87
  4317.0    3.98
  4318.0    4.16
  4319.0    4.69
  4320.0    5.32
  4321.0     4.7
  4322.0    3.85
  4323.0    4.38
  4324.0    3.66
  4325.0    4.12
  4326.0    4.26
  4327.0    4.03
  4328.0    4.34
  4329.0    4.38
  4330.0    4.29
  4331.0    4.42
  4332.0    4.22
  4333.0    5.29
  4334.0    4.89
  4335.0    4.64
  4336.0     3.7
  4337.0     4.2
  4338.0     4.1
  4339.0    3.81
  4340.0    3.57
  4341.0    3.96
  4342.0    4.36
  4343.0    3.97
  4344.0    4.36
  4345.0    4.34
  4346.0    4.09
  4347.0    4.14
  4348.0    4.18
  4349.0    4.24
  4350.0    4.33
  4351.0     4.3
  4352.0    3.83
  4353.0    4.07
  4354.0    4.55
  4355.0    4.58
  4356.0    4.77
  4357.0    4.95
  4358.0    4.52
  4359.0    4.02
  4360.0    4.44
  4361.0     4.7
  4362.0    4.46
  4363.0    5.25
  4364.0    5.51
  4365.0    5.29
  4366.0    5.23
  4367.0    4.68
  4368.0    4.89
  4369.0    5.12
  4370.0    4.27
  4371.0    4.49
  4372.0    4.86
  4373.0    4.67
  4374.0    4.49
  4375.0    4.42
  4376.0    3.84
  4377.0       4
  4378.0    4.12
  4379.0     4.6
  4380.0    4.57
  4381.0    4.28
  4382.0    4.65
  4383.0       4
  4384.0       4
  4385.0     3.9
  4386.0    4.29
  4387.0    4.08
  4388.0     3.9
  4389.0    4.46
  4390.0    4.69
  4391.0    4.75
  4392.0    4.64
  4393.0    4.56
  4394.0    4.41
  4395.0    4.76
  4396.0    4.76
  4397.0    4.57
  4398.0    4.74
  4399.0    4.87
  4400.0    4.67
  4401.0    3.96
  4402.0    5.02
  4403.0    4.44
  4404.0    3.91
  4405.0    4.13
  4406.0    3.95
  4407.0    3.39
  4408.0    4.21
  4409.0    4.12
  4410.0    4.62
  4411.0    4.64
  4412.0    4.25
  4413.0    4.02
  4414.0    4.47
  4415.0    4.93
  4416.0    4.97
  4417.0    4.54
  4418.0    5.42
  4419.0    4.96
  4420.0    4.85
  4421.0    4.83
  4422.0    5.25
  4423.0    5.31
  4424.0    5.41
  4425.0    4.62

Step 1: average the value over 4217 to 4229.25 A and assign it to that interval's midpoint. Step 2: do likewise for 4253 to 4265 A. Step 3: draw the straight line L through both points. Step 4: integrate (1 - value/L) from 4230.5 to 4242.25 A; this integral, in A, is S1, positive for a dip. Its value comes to -0.6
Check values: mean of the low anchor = 3.8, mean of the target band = 4.09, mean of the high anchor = 4.06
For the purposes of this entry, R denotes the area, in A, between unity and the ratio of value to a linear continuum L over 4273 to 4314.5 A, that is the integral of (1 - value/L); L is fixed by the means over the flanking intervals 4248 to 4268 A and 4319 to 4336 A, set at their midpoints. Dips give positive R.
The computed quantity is 8.0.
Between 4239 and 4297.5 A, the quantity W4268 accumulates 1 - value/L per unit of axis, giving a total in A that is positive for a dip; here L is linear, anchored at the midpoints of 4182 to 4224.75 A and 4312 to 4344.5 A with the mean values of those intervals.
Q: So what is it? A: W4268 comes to 1.8 A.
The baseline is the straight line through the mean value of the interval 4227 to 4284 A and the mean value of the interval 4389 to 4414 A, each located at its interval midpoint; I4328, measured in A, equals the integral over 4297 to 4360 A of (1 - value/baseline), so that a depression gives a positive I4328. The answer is 3.1 A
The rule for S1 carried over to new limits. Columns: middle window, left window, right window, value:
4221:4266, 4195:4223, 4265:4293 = -1.39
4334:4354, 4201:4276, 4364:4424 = 0.96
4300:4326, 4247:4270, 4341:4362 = 3.07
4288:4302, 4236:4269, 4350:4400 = 2.48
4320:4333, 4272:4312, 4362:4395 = -1.23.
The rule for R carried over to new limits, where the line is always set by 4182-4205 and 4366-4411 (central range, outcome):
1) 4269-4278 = 0.5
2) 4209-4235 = -1.2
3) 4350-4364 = -0.8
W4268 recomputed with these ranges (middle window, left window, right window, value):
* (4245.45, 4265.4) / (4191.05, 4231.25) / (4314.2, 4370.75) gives 0.0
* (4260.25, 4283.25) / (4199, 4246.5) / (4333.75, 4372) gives 1.0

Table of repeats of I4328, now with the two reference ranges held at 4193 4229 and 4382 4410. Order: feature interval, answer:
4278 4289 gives 0.27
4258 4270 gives -0.35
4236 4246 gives -0.16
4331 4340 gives -0.28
